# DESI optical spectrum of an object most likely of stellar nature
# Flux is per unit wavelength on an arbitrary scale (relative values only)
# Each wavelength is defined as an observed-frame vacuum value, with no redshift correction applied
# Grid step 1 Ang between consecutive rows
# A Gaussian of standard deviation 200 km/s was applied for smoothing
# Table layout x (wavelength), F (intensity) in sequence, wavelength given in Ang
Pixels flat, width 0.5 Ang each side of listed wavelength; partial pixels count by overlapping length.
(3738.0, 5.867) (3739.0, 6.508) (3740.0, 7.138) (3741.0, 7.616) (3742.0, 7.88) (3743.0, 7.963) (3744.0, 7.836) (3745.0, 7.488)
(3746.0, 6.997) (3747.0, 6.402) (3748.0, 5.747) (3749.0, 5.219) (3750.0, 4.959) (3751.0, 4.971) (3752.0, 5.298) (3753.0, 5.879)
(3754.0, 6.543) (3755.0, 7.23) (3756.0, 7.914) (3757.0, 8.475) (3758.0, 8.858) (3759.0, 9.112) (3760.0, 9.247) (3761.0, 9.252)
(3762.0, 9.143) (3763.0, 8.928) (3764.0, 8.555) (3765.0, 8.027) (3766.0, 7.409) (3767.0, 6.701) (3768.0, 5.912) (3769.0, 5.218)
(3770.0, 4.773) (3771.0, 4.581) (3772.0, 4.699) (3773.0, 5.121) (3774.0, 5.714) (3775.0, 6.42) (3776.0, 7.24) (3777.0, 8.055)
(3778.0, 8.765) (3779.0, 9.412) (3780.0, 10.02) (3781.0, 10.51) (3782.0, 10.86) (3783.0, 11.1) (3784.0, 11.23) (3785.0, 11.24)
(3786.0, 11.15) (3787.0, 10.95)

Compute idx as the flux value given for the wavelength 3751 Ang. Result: 4.971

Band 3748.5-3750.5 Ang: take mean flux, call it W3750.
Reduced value 5.09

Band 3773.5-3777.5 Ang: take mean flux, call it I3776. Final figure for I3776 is 6.86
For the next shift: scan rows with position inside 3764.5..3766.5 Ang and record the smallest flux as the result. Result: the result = 7.409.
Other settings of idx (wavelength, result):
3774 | 5.714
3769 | 5.218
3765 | 8.027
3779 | 9.412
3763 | 8.928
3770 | 4.773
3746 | 6.997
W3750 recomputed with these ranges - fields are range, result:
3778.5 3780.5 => 9.72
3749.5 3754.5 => 5.53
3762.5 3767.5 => 7.92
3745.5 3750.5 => 5.86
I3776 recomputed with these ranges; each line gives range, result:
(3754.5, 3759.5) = 8.32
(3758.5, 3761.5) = 9.2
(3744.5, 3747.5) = 6.96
